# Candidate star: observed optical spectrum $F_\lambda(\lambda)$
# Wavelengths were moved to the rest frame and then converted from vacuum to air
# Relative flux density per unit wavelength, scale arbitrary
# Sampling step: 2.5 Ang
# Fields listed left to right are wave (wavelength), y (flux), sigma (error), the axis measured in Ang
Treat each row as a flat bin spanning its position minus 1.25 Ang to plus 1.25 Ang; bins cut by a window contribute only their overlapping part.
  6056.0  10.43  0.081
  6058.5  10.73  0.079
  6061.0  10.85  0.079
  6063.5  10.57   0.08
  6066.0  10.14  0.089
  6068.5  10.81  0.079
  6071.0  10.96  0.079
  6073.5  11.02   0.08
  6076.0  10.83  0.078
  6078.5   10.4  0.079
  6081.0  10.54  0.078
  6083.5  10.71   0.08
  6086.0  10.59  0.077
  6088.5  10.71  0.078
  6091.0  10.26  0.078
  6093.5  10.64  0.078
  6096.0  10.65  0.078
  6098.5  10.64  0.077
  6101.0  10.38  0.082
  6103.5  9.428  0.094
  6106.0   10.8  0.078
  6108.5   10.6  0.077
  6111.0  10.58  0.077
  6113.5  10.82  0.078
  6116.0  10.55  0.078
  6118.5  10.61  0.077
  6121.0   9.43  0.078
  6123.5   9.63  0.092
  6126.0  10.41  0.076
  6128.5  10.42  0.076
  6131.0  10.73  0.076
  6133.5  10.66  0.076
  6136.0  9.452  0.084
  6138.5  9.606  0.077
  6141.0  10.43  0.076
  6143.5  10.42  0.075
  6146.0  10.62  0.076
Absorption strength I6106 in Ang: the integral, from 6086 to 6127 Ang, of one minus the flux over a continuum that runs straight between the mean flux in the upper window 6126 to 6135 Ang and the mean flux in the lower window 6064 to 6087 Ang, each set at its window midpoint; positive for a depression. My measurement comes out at 0.8 Ang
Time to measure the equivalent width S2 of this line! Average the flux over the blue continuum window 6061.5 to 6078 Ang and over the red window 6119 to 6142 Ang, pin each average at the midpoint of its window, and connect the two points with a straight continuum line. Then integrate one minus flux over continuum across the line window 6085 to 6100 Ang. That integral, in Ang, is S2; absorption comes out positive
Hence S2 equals -0.1 Ang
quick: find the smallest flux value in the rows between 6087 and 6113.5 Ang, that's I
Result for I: 9.428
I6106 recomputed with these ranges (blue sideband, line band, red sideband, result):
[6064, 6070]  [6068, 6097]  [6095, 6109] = -0.6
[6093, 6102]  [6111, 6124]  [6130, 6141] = 0.1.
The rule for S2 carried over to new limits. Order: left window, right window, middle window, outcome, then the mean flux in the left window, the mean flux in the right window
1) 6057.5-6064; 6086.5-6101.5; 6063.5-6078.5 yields -0.04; 10.7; 10.6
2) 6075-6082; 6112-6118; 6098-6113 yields 0.33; 10.6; 10.7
